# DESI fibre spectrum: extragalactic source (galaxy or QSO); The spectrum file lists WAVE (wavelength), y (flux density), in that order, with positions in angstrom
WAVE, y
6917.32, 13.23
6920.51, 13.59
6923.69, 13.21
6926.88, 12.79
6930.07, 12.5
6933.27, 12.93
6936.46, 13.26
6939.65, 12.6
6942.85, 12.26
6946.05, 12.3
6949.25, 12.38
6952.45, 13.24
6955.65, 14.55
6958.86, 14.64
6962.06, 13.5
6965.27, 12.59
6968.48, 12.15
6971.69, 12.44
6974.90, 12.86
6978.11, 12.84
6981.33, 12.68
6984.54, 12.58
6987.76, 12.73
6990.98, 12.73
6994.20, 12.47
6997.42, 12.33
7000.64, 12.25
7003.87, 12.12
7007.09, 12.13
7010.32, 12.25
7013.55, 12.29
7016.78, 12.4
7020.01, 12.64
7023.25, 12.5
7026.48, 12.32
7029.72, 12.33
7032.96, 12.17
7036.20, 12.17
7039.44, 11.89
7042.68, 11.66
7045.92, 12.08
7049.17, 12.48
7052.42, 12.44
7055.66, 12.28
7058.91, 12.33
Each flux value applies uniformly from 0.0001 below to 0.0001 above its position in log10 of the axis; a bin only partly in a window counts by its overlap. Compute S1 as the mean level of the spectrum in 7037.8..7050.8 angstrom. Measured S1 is 12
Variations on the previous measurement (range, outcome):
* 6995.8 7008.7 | 12.2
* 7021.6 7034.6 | 12.3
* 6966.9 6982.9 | 12.6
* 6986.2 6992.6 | 12.7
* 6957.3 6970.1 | 13.2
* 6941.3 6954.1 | 12.6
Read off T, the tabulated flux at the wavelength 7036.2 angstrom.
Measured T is 12.17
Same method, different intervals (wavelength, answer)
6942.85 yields 12.26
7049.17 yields 12.48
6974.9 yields 12.86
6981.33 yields 12.68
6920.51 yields 13.59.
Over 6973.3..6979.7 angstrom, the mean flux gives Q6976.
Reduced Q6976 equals 12.9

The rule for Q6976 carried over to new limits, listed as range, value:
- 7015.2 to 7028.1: 12.5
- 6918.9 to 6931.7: 13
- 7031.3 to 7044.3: 12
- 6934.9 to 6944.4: 12.7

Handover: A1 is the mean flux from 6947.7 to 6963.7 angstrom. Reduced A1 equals 13.7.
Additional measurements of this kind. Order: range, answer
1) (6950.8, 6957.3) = 13.9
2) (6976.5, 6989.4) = 12.7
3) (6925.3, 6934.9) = 12.7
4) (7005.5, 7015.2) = 12.2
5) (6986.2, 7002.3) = 12.5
